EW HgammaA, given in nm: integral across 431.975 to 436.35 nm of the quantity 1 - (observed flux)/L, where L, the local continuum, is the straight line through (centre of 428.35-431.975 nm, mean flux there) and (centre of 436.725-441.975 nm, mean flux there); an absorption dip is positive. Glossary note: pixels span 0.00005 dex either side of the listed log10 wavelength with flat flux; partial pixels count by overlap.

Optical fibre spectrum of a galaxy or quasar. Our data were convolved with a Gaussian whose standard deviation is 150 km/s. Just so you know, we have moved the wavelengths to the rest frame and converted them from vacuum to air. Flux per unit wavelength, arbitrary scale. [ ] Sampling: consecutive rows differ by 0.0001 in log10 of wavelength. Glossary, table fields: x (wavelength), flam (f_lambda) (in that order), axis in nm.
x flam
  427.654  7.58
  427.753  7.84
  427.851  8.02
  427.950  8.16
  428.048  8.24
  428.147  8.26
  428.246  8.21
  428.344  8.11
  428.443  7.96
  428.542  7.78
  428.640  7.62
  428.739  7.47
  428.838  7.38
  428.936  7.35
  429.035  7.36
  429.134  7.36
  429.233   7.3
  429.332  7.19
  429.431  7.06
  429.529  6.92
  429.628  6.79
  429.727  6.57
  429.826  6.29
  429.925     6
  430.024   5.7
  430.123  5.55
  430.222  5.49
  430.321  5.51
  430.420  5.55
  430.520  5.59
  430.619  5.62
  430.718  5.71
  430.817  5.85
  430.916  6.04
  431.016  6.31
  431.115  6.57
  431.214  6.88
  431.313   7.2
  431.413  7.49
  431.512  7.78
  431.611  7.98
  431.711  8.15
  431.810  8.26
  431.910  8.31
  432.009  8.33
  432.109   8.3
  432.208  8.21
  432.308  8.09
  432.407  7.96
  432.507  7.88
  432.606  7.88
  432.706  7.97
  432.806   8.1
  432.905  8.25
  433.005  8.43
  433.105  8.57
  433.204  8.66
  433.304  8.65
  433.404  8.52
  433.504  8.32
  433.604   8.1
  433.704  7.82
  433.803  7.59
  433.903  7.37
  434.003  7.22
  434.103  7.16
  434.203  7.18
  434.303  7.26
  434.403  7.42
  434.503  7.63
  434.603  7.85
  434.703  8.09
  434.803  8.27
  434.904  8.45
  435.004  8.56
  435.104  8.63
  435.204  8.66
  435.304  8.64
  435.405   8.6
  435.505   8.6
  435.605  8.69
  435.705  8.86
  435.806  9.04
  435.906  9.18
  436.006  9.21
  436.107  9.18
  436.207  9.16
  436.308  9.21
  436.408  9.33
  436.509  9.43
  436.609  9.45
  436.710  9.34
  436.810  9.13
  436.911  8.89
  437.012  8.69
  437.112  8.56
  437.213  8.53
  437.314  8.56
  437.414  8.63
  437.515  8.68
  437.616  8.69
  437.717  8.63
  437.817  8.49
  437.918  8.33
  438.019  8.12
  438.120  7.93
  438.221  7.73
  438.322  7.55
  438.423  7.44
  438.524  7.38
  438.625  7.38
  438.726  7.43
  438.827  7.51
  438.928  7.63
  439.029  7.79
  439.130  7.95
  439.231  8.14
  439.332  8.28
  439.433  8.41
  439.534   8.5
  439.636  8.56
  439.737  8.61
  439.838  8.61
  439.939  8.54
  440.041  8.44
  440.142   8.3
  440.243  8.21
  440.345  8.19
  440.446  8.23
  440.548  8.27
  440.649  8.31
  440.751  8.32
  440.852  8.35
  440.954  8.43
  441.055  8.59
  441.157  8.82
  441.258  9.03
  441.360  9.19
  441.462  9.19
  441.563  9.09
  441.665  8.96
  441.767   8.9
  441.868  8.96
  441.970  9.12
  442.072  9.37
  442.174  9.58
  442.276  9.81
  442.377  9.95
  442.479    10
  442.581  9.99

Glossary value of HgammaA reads -0.43 nm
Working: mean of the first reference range 6.85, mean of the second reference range 8.39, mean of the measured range 8.27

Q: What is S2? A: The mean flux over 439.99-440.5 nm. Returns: 8.27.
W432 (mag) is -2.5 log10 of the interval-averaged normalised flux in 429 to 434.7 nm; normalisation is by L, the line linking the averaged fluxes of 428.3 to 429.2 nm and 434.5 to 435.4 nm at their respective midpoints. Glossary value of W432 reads 0.10 mag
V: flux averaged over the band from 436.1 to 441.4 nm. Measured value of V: 8.43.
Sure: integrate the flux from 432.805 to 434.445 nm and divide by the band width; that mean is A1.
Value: 7.92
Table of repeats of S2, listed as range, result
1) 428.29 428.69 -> 7.88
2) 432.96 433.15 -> 8.49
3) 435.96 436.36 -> 9.19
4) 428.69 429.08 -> 7.4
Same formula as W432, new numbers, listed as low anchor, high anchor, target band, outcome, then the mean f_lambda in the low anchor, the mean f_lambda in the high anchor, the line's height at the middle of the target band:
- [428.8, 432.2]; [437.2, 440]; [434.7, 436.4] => -0.152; 6.83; 8.14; 7.65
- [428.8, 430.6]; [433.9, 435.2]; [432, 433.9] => -0.111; 6.48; 7.82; 7.38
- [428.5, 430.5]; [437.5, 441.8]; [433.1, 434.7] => -0.063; 6.69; 8.3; 7.39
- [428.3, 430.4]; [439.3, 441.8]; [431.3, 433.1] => -0.107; 6.87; 8.57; 7.3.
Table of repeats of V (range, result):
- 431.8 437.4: 8.4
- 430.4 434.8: 7.57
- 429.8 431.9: 6.49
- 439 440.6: 8.32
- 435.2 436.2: 8.89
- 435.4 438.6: 8.65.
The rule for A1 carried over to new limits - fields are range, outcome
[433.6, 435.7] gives 8.01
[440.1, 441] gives 8.28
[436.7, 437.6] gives 8.75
